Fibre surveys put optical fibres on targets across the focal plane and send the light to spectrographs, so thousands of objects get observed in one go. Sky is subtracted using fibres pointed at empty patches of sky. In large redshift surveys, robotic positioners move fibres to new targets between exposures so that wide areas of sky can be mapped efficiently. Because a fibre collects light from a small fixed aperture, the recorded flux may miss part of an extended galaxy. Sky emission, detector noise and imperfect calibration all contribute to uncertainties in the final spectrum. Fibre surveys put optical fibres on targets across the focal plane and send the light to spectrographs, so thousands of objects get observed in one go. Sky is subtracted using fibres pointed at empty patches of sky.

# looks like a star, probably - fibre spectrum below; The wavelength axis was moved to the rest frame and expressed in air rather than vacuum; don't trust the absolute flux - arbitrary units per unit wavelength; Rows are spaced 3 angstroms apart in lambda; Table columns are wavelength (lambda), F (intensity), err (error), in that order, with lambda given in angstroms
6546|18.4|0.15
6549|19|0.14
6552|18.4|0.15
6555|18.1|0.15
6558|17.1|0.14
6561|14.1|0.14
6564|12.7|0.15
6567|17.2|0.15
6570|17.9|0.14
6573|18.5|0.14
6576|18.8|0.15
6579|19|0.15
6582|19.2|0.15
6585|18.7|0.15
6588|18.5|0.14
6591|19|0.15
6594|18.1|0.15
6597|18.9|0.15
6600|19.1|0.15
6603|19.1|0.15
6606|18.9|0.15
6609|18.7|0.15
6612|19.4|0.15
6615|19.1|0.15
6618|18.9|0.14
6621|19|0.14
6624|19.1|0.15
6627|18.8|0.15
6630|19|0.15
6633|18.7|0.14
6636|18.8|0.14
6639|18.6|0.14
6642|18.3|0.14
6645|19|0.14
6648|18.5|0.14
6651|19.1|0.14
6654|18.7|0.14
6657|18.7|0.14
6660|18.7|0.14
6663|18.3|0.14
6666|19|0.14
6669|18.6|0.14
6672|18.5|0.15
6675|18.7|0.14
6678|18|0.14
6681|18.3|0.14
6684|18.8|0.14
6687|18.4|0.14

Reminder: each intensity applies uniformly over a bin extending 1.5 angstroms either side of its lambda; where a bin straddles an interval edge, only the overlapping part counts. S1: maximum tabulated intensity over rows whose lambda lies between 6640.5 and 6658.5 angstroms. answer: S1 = 19.1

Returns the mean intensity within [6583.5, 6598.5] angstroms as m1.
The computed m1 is 18.6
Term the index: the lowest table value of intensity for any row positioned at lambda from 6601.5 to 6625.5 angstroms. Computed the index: 18.7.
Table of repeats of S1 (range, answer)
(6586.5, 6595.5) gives 19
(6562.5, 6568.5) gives 17.2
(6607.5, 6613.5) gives 19.4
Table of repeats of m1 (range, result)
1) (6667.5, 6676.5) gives 18.6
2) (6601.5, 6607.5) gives 19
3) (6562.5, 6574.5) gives 16.6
